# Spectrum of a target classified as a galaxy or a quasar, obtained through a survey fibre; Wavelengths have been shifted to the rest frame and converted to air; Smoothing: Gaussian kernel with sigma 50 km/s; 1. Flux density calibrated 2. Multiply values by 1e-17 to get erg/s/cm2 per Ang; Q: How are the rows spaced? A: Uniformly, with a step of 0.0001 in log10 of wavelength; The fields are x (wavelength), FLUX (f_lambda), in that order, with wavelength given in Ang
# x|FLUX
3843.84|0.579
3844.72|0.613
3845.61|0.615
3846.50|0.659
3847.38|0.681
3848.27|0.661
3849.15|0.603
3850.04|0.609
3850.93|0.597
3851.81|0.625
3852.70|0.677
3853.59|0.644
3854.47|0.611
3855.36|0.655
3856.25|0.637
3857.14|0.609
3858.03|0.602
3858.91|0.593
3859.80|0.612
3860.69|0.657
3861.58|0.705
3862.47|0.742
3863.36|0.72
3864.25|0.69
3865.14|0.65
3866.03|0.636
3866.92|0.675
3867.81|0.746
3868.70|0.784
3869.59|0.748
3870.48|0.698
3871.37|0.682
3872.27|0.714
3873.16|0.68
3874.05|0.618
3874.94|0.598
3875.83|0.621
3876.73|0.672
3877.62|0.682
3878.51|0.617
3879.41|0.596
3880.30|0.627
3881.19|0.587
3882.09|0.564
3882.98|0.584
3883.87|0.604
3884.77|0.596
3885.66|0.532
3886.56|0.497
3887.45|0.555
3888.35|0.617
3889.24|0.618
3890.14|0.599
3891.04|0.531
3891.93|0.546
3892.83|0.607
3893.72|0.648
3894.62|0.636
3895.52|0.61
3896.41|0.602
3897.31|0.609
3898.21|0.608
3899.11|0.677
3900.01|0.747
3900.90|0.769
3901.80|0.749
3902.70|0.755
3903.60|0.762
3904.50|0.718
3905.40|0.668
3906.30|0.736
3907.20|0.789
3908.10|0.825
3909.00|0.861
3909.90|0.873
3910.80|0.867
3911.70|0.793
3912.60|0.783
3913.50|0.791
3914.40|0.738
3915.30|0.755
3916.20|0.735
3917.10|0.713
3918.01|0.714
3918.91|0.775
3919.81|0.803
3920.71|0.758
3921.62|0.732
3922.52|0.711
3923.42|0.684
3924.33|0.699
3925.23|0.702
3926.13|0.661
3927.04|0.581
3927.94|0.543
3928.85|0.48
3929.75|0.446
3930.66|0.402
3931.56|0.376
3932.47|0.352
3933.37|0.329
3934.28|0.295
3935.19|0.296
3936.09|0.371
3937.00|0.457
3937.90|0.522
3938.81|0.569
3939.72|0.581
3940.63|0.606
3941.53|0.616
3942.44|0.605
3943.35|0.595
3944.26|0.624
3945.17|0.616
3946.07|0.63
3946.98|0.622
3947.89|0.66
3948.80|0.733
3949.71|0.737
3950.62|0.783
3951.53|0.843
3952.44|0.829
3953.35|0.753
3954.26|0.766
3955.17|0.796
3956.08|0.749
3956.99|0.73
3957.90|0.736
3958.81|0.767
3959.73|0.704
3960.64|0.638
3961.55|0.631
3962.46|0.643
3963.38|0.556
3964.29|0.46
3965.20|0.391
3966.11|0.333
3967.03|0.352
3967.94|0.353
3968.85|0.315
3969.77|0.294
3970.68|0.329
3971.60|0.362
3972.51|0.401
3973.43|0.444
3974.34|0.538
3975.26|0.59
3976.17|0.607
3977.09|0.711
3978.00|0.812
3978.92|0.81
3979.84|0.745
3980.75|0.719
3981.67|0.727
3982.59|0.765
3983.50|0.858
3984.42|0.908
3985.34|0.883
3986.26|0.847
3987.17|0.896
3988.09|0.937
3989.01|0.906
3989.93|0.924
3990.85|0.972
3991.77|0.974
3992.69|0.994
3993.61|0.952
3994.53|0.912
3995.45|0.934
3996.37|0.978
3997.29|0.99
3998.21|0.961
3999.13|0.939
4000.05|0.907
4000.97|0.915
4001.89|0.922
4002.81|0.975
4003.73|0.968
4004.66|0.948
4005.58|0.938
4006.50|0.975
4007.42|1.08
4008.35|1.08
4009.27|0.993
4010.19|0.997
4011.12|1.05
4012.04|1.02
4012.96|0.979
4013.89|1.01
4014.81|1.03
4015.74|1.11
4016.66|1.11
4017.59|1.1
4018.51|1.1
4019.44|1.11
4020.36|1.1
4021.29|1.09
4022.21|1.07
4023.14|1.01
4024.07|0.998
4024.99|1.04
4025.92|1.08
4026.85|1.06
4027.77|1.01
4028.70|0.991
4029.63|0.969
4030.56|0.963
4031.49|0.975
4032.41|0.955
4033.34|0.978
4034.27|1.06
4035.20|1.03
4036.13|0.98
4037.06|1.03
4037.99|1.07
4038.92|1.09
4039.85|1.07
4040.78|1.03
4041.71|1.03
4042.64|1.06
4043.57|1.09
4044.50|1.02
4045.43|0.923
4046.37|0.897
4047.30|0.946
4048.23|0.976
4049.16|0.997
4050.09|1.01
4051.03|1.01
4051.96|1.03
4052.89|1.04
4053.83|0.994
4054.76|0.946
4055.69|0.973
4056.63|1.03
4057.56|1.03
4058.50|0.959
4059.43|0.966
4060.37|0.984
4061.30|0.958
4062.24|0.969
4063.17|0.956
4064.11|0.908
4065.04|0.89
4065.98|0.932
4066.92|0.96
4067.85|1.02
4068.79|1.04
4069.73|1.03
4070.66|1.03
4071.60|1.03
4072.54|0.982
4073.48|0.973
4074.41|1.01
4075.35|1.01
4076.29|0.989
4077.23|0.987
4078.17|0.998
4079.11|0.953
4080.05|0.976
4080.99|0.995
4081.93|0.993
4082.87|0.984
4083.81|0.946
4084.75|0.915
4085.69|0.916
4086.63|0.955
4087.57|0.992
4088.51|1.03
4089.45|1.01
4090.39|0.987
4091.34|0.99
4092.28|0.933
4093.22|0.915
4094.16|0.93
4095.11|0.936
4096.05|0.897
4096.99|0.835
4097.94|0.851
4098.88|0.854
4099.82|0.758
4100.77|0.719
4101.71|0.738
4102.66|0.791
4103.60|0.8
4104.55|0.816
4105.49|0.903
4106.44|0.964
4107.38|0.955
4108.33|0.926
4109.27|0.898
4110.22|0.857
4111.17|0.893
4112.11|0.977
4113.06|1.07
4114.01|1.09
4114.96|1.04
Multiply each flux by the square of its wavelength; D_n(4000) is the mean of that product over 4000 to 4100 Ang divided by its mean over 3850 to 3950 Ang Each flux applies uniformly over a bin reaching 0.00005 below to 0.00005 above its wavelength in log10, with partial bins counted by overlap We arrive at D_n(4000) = 1.67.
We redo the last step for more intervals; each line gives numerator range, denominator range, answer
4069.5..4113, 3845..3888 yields 1.63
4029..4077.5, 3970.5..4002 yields 1.28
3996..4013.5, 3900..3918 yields 1.33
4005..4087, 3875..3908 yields 1.70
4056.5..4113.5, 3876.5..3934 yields 1.58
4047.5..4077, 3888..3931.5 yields 1.56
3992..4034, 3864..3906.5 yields 1.66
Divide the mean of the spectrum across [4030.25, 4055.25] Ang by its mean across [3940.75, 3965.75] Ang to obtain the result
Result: 1.50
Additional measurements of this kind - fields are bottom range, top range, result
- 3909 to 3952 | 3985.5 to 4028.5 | 1.58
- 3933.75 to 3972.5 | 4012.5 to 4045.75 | 1.80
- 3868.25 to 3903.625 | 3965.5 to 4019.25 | 1.31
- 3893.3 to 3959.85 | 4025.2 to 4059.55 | 1.52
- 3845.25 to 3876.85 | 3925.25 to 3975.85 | 0.84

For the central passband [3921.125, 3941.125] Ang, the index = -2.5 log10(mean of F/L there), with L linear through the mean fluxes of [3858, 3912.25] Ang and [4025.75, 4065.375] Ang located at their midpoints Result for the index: 0.42 mag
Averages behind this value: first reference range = 0.668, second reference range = 0.998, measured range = 0.518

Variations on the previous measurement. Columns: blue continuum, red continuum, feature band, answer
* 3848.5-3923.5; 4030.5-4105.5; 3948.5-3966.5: 0.159 mag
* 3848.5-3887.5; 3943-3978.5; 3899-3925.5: -0.214 mag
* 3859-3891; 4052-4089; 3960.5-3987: 0.352 mag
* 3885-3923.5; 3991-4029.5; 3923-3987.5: 0.374 mag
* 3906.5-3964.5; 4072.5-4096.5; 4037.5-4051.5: -0.149 mag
